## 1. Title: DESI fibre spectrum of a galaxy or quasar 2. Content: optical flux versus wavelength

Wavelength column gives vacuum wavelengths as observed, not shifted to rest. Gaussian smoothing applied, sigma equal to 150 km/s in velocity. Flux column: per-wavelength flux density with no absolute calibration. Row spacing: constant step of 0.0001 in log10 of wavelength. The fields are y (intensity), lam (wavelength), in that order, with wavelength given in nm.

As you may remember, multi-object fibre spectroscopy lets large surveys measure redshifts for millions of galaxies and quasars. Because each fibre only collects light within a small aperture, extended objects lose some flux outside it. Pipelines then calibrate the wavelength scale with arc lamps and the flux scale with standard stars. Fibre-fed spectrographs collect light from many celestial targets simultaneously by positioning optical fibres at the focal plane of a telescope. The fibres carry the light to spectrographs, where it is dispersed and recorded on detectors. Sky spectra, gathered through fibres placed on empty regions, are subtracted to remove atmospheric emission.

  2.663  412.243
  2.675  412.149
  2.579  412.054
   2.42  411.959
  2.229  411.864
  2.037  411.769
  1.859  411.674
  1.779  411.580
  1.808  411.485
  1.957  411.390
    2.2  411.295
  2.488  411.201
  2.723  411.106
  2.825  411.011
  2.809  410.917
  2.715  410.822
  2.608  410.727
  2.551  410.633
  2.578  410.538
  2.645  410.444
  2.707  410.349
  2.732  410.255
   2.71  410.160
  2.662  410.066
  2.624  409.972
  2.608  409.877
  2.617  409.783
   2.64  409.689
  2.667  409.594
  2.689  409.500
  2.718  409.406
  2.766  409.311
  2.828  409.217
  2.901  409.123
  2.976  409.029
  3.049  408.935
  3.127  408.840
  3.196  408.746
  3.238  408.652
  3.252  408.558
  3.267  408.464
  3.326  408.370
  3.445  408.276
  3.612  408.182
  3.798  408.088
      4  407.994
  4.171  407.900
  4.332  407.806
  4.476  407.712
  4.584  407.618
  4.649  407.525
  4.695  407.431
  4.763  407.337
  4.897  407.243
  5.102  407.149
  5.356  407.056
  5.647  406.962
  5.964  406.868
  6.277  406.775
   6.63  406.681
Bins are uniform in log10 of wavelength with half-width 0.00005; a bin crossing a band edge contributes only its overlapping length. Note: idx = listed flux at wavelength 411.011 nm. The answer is 2.825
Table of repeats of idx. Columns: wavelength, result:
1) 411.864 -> 2.229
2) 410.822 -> 2.715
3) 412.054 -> 2.579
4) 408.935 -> 3.049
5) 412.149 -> 2.675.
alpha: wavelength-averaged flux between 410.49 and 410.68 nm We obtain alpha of 2.57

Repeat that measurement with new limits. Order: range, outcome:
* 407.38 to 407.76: 4.6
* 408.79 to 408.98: 3.08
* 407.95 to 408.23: 3.8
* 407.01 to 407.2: 5.24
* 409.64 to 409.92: 2.62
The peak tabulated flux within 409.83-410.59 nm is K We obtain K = 2.732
